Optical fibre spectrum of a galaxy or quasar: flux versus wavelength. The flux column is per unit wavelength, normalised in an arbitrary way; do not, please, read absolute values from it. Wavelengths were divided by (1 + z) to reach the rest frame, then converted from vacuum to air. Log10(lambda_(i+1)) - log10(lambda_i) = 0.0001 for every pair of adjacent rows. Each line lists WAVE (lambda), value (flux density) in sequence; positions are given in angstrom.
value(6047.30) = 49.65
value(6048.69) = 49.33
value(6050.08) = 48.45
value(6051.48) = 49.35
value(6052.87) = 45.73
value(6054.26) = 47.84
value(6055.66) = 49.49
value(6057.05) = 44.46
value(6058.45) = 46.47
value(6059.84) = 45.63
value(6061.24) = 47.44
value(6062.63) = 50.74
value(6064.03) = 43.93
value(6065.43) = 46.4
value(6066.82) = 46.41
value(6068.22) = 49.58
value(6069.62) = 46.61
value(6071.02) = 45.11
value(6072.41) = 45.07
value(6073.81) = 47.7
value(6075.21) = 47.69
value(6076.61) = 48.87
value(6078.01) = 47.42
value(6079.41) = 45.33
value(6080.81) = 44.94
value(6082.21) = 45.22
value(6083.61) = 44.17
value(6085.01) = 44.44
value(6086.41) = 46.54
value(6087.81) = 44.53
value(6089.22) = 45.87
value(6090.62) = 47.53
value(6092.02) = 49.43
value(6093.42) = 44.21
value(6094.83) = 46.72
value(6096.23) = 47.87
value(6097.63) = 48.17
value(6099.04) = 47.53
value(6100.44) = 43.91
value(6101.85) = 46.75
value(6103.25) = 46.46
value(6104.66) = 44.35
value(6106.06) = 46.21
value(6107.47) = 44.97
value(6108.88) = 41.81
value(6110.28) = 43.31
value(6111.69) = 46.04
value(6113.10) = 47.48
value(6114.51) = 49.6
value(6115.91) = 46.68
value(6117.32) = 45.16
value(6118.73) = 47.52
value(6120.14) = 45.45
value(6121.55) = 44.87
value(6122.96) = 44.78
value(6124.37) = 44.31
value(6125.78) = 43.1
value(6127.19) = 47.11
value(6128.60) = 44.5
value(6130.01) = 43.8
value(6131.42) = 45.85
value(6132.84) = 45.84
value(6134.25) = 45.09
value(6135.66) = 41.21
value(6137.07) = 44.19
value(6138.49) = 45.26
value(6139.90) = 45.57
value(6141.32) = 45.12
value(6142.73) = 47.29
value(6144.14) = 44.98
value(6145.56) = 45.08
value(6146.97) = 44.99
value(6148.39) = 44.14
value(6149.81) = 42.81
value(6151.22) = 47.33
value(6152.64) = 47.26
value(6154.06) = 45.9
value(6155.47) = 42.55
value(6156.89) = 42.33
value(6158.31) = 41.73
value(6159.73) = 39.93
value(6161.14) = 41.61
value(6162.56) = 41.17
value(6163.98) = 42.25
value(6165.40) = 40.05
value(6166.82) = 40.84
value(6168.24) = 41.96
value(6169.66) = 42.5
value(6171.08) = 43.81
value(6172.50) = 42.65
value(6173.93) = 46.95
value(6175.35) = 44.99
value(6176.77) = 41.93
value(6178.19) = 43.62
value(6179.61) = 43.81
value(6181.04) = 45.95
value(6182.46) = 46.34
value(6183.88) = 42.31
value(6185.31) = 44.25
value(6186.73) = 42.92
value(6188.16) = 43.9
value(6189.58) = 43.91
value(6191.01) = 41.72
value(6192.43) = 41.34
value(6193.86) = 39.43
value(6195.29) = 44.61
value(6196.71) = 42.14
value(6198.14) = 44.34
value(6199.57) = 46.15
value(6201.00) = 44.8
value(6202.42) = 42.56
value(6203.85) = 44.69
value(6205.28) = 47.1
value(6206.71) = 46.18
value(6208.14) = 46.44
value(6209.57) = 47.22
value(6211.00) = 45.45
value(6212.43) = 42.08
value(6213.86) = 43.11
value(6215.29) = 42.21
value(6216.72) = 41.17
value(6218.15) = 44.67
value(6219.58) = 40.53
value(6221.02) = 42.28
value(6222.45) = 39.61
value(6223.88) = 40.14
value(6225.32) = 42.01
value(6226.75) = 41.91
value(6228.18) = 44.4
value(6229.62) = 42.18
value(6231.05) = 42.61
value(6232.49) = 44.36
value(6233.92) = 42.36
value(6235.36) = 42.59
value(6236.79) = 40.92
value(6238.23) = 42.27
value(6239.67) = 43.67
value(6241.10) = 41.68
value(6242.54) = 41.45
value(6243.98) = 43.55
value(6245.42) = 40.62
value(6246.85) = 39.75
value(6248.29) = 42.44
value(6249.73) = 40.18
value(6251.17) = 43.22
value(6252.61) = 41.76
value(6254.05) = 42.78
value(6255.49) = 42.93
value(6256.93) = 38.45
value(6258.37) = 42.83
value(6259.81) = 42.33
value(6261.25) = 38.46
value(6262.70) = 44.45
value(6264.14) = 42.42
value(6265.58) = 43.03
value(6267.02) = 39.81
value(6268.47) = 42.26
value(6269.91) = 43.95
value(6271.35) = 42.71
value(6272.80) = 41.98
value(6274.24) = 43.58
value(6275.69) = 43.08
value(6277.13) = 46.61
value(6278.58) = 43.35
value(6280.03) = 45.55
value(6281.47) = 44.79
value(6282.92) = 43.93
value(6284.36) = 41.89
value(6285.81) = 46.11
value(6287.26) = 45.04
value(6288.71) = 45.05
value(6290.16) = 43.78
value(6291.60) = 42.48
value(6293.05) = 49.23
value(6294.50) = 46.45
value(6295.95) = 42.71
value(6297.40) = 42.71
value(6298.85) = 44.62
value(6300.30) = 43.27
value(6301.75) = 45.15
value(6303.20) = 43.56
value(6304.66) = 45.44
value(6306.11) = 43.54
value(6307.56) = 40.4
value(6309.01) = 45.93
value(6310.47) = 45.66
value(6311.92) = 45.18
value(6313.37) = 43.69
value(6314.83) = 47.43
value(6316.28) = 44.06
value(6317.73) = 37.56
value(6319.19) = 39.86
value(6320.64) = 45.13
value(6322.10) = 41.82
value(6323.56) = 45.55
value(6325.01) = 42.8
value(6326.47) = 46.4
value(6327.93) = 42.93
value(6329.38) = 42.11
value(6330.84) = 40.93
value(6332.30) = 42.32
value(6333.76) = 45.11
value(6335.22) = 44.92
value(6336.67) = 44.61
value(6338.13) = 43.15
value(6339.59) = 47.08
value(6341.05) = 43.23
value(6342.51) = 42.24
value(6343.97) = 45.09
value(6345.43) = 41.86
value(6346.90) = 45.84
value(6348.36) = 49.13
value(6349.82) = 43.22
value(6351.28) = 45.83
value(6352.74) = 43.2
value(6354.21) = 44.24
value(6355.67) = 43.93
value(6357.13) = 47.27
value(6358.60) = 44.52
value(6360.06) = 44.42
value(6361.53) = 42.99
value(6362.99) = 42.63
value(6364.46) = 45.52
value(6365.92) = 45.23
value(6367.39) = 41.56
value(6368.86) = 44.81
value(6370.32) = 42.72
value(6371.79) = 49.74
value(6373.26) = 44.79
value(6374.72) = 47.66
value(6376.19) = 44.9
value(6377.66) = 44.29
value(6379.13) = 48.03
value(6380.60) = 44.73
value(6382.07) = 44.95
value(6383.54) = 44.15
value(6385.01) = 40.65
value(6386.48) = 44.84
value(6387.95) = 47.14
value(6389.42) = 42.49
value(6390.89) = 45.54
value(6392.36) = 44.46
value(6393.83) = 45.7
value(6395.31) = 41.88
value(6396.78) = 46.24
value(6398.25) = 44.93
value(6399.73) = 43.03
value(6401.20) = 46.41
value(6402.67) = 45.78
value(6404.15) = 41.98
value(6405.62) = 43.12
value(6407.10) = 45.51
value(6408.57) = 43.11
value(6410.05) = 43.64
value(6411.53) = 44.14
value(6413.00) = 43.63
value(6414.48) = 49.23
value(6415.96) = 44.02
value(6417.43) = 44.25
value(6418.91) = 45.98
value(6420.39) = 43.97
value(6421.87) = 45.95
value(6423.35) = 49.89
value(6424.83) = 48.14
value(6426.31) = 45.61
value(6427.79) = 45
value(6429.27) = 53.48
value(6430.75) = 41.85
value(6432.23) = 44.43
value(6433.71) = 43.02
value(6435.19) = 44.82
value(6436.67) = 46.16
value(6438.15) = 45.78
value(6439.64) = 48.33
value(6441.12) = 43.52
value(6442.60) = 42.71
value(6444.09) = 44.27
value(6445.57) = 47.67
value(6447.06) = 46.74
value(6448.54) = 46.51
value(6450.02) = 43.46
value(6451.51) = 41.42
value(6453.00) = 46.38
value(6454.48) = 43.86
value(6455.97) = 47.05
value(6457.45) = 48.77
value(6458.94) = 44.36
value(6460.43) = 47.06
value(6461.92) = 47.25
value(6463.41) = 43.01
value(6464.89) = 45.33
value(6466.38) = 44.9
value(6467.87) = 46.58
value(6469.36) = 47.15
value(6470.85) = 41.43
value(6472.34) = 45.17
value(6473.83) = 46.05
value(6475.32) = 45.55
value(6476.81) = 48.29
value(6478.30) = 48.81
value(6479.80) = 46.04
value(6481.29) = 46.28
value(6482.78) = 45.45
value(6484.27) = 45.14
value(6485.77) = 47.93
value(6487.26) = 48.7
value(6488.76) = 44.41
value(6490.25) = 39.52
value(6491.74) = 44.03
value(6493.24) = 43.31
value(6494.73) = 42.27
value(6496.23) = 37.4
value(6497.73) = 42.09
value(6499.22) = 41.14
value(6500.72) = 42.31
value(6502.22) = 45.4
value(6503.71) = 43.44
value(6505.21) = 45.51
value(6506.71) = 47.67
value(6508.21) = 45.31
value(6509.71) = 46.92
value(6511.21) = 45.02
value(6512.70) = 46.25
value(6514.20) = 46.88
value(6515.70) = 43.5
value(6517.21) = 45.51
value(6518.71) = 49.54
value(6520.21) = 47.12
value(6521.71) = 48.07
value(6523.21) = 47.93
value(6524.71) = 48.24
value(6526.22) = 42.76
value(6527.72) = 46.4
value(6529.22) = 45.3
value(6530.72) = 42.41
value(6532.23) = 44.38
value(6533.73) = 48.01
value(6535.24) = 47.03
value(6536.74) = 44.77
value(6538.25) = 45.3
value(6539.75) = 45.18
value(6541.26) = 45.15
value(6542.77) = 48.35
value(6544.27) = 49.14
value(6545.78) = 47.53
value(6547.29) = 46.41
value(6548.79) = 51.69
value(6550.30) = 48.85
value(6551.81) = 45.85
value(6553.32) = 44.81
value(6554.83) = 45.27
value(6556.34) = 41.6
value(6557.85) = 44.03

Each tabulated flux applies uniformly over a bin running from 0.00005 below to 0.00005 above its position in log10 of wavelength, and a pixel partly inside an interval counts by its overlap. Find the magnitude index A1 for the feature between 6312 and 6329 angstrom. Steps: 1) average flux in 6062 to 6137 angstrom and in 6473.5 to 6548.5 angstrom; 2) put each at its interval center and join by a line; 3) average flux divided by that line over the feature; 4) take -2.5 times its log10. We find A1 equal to 0.055 mag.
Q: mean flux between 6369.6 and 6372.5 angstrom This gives 46.2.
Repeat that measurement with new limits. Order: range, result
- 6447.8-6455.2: 44.4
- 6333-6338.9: 44.5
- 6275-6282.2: 44.7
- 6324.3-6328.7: 44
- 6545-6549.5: 48.5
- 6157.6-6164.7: 41.4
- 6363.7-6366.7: 45.3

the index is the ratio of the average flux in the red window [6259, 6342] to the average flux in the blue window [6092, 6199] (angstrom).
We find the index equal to 0.98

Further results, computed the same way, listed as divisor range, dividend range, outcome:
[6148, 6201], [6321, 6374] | 1.02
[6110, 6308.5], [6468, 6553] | 1.05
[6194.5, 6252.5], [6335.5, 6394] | 1.04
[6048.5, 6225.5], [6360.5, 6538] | 1.01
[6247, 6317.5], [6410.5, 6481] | 1.05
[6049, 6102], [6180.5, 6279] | 0.92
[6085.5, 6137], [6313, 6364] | 0.96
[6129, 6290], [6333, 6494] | 1.04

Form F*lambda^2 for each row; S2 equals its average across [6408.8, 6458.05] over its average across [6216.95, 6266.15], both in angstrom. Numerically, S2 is 1.15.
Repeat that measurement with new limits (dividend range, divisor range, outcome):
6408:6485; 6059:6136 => 1.11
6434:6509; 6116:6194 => 1.13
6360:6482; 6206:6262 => 1.13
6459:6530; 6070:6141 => 1.12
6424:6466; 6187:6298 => 1.13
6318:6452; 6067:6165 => 1.08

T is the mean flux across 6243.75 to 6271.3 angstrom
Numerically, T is 41.9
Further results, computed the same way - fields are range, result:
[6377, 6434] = 45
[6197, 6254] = 42.9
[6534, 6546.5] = 46.6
